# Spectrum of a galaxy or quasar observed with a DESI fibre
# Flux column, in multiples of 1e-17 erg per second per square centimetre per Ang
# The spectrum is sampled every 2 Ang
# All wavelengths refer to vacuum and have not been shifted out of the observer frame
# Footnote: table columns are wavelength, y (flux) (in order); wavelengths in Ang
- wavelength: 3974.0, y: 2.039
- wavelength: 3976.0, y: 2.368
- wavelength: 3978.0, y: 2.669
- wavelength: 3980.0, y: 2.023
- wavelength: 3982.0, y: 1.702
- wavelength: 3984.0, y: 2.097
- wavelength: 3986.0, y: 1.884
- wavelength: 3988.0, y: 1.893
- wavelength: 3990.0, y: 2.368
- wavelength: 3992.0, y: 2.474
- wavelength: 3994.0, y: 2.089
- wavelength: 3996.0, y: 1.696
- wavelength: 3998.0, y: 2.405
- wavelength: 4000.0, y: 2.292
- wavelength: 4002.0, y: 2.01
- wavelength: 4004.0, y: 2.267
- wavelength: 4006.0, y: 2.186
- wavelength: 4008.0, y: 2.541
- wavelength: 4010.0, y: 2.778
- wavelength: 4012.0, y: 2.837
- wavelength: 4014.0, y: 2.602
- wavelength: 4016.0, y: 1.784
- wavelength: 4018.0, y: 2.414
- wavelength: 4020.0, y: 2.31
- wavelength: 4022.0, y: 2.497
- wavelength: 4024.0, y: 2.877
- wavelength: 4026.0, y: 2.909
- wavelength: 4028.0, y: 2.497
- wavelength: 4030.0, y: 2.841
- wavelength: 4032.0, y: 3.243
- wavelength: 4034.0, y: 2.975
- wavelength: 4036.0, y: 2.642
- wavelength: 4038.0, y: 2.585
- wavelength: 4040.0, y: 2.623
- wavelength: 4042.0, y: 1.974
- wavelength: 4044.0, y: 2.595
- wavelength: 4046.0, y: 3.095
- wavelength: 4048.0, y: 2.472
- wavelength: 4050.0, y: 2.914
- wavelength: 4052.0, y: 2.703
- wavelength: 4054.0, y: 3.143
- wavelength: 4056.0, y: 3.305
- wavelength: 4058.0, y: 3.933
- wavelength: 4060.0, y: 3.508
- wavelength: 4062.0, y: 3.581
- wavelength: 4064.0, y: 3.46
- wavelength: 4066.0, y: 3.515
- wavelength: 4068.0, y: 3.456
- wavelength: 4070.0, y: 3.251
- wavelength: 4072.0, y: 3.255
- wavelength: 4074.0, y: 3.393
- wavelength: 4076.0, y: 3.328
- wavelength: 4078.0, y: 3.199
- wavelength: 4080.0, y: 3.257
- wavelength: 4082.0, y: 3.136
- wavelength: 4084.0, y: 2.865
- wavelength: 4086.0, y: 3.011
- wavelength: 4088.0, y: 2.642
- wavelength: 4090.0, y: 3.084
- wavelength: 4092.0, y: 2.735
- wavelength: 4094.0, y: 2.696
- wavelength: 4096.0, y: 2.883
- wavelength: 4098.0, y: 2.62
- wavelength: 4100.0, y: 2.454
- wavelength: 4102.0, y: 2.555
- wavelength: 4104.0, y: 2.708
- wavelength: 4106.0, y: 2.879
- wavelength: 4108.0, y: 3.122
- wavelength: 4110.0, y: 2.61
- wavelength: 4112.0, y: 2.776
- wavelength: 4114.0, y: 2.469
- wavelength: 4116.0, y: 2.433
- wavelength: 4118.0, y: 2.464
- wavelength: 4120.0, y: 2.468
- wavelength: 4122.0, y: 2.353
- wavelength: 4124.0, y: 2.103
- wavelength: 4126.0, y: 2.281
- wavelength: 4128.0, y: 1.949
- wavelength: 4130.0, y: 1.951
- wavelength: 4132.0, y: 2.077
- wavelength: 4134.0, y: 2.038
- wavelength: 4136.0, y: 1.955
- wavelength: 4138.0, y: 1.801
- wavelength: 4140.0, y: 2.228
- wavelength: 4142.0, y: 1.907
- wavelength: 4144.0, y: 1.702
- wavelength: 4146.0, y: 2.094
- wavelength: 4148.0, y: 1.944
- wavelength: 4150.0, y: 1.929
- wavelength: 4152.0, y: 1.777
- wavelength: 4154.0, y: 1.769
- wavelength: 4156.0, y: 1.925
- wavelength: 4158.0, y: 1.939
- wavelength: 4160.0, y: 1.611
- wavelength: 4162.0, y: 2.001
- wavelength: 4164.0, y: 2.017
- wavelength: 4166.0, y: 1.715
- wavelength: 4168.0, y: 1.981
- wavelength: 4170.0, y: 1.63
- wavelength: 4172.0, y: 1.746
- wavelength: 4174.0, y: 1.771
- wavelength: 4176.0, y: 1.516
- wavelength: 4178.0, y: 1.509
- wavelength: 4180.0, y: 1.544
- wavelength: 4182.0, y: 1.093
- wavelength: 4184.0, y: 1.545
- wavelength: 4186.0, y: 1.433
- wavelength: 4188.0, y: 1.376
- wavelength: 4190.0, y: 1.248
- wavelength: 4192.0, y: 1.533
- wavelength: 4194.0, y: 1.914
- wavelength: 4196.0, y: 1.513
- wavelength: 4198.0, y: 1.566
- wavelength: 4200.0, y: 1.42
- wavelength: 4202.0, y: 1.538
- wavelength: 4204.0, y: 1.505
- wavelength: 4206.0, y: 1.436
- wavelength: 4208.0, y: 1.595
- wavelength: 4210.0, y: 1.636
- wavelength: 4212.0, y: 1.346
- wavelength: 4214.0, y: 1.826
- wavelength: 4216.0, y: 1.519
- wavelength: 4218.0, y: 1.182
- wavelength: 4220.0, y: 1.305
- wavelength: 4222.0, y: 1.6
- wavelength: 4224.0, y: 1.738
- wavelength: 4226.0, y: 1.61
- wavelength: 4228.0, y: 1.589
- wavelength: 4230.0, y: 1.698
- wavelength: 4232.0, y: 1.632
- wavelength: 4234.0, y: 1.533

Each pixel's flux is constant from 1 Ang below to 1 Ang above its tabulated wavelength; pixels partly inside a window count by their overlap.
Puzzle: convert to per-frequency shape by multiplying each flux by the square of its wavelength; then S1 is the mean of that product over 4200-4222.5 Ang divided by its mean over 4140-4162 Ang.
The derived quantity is 0.82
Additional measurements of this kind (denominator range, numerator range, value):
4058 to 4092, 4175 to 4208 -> 0.48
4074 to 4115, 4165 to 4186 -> 0.58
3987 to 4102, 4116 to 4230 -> 0.67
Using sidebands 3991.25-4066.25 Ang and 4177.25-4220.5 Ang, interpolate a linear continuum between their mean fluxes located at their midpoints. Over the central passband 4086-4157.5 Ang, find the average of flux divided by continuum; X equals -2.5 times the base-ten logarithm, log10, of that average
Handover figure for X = -0.144 mag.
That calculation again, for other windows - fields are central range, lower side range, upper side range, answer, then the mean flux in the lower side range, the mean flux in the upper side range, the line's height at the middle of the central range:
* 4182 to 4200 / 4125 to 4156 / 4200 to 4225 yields 0.110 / 1.96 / 1.51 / 1.65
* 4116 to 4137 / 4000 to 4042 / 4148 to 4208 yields -0.124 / 2.55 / 1.64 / 1.94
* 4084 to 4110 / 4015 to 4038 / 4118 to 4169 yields -0.232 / 2.63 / 1.99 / 2.25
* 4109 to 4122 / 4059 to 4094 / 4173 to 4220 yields 0.053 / 3.2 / 1.5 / 2.65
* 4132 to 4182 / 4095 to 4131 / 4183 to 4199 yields 0.069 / 2.5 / 1.52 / 1.95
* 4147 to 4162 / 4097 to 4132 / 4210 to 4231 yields 0.147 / 2.47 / 1.55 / 2.12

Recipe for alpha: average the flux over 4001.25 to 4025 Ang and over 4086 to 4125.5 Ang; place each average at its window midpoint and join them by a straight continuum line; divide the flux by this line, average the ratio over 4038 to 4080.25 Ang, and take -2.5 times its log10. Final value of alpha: -0.23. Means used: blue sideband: 2.43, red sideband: 2.64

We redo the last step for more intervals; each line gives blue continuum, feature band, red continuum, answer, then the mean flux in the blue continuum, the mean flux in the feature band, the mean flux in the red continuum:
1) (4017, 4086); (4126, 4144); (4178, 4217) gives 0.08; 2.99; 1.99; 1.5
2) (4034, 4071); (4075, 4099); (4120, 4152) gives -0.13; 3.04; 2.95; 2.03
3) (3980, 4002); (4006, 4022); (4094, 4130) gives -0.13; 2.08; 2.45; 2.53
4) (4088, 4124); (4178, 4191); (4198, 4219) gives 0.27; 2.65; 1.38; 1.5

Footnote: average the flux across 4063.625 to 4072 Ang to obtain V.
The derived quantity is 3.4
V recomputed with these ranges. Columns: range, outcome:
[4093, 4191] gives 2.05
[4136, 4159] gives 1.91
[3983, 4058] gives 2.53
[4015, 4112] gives 2.91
